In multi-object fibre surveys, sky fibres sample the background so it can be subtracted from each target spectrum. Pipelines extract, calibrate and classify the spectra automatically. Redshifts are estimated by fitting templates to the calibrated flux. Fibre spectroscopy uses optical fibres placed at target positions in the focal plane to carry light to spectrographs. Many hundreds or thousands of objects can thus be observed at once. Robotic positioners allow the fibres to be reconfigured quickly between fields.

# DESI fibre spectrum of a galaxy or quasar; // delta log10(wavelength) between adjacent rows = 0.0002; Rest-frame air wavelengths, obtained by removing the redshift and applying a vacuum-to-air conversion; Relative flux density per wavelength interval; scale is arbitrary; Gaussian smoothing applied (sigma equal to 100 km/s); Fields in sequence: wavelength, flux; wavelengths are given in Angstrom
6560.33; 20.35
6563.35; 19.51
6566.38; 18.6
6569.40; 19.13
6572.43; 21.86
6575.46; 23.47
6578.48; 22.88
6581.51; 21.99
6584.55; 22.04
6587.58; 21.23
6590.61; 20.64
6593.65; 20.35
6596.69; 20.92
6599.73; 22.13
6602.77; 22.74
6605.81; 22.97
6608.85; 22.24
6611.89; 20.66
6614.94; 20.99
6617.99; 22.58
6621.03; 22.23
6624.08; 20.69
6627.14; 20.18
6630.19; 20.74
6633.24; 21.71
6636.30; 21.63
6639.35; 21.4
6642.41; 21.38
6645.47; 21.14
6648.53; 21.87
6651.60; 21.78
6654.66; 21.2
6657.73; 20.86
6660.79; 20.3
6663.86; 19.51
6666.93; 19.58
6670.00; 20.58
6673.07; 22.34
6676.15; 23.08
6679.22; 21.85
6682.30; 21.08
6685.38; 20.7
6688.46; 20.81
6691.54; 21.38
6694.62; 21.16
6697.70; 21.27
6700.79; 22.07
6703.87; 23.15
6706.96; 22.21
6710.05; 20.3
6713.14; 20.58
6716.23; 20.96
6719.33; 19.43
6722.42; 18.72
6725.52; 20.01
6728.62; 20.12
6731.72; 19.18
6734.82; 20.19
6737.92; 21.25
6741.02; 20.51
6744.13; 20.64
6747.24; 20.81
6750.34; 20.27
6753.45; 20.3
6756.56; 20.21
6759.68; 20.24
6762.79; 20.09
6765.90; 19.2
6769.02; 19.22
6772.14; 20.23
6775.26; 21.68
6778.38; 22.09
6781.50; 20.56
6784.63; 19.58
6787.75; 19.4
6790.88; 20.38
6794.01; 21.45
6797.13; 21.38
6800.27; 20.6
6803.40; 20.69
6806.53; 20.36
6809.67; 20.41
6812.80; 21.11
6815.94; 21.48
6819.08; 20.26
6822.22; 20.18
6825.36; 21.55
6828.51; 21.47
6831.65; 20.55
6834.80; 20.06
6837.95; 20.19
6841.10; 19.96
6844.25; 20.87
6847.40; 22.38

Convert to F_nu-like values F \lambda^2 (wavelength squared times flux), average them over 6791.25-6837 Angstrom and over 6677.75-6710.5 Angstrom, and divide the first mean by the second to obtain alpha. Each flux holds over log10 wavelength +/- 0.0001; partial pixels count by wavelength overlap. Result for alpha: 1.0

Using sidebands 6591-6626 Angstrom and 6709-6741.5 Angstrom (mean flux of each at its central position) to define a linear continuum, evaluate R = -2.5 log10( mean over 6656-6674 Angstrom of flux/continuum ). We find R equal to 0.02 mag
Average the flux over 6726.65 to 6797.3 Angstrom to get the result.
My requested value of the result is 20.4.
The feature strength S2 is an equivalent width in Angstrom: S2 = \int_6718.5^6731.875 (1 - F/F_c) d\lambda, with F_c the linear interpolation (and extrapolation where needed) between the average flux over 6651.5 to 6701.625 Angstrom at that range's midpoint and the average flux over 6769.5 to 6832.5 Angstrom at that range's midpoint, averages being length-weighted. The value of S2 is 0.92 Angstrom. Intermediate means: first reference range 21.1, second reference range 20.7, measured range 19.5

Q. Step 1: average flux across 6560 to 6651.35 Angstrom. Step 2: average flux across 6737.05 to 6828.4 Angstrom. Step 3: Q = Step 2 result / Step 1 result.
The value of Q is 0.96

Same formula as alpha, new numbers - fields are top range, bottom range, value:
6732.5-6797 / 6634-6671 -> 1.01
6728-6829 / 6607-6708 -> 1.00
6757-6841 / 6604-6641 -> 1.01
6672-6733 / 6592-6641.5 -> 1.00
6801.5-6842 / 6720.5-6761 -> 1.05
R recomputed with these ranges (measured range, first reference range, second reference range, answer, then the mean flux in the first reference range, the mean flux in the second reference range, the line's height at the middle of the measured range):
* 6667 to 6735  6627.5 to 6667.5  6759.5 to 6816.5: -0.006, 21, 20.5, 20.8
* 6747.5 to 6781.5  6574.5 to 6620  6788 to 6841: 0.030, 21.8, 20.7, 21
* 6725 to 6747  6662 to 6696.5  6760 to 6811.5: 0.023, 21.1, 20.5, 20.8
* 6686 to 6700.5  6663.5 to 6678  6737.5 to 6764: -0.013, 21.2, 20.5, 21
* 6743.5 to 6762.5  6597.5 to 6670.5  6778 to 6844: 0.025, 21.3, 20.6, 20.9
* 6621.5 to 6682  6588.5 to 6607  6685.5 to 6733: 0.001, 21.6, 20.8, 21.2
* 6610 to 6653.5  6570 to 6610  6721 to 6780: 0.005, 21.9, 20.3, 21.5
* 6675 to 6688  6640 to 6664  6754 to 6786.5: -0.034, 21.1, 20.3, 20.9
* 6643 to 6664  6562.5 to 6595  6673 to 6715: 0.016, 21.1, 21.5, 21.4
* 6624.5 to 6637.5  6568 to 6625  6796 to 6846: 0.027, 21.7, 20.7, 21.5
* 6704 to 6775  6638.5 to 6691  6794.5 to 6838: 0.035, 21.1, 20.8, 21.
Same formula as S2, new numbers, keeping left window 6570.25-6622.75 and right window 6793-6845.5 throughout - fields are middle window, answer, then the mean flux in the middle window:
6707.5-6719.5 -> 0.4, 20.6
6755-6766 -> 0.5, 20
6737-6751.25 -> 0.3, 20.7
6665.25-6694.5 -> 0.2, 21.3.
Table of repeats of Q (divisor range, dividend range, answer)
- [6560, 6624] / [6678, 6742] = 0.97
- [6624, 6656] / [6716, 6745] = 0.94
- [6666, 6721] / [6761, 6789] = 0.95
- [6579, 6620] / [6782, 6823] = 0.95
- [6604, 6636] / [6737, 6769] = 0.94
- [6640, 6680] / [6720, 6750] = 0.95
